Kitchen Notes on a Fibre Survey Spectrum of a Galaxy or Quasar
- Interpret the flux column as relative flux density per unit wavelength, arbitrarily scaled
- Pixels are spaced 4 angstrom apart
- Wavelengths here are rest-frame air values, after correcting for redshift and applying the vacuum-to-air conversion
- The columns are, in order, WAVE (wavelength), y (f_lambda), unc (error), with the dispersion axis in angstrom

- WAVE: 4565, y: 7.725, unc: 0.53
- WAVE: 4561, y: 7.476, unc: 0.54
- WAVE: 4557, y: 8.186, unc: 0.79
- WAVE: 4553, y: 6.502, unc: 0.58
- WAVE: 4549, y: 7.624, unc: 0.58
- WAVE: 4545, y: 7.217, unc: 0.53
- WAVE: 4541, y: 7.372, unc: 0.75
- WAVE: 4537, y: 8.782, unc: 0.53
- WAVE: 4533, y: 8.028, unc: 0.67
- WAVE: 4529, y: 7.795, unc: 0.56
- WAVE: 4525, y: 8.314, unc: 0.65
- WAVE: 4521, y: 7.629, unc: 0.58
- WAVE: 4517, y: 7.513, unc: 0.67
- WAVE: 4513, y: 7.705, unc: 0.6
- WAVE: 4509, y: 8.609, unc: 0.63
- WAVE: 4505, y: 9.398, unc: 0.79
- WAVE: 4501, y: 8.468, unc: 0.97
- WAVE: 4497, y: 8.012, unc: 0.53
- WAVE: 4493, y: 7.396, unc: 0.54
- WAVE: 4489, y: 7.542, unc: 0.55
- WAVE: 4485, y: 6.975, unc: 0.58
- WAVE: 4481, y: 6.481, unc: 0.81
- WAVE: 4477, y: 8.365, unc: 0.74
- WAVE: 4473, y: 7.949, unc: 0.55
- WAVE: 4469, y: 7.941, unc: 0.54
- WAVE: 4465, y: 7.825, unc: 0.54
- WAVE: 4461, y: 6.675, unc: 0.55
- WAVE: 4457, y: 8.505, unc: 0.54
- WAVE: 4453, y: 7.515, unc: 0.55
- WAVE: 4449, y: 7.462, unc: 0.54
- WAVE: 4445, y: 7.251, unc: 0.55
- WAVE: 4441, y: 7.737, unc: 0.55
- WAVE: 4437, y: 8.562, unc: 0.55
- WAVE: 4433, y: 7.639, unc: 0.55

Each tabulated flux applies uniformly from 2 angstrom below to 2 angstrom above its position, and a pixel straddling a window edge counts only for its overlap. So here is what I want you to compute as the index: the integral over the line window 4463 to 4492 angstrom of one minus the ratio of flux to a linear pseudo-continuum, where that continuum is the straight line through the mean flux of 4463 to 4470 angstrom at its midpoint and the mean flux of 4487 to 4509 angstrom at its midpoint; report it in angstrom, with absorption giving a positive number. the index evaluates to 1.5 angstrom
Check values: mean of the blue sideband 7.87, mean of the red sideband 8.2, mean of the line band 7.58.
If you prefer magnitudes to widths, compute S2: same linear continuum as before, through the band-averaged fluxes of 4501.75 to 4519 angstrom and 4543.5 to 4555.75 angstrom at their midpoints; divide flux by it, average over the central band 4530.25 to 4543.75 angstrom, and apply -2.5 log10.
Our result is -0.063 mag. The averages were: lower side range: 8.32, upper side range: 7.18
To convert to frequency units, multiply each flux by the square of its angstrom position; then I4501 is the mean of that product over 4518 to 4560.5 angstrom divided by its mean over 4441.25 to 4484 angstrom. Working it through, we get 1.1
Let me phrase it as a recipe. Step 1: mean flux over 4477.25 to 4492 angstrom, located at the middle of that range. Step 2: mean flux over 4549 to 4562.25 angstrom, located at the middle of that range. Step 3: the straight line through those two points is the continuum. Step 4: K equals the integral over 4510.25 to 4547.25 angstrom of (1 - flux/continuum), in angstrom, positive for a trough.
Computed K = -2.53 angstrom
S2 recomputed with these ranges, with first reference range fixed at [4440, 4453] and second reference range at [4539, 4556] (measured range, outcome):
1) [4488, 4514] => -0.120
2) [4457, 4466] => -0.004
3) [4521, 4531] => -0.097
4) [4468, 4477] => -0.089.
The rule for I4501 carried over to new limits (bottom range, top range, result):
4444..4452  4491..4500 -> 1.08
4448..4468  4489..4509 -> 1.11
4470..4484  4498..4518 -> 1.12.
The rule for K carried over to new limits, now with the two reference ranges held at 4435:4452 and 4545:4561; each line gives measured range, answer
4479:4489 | 1.0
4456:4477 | -0.4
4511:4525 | -0.4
